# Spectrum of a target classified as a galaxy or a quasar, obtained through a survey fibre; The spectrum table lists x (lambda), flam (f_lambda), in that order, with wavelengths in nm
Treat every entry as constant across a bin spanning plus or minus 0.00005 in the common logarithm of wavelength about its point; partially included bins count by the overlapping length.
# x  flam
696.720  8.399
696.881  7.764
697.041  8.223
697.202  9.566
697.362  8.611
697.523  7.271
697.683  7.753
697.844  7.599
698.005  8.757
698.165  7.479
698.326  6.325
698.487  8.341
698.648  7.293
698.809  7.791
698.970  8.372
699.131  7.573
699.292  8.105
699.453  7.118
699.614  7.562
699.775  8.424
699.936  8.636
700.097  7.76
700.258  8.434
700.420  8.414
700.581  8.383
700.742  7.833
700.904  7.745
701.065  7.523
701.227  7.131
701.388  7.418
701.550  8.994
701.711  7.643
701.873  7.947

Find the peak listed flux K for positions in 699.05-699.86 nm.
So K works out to 8.424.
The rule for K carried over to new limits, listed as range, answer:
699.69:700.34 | 8.636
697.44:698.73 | 8.757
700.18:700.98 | 8.434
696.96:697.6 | 9.566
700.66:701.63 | 8.994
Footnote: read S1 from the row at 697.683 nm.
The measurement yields 7.753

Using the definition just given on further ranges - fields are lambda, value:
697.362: 8.611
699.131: 7.573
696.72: 8.399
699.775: 8.424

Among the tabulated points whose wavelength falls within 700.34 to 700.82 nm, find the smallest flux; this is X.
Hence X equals 7.833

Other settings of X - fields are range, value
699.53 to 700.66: 7.562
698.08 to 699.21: 6.325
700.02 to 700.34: 7.76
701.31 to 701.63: 7.418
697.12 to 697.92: 7.271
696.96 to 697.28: 8.223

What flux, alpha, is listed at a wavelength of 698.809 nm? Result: 7.791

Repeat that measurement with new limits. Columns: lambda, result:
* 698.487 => 8.341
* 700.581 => 8.383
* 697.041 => 8.223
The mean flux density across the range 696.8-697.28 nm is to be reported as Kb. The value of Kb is 8.5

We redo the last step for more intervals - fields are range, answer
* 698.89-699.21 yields 7.97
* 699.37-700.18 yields 7.91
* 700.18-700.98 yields 8.16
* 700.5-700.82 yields 8.13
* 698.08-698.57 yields 7.4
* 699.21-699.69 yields 7.6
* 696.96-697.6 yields 8.42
